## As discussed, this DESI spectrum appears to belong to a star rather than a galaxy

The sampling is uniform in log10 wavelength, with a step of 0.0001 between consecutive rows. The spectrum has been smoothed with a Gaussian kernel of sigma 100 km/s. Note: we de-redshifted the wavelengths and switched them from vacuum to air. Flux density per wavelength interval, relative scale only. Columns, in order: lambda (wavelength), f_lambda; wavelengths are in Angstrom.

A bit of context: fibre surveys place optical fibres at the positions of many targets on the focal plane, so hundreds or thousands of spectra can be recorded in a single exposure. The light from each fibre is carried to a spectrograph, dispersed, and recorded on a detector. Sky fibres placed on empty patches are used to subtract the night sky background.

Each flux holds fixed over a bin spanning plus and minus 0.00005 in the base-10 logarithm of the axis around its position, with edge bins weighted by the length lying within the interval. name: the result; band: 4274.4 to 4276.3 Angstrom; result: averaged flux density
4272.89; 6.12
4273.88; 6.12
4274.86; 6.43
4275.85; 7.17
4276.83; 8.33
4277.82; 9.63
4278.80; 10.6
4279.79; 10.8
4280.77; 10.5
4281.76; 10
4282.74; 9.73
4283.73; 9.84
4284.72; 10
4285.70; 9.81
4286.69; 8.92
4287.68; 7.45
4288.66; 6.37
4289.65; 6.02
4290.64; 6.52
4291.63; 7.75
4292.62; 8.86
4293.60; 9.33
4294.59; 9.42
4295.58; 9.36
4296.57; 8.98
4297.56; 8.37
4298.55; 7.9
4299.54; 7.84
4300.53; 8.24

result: 6.78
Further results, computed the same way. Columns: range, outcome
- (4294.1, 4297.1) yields 9.24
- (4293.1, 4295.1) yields 9.4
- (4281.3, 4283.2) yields 9.9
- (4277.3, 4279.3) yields 10.1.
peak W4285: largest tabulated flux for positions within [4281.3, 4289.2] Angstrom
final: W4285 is 10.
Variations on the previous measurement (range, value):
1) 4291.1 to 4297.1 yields 9.42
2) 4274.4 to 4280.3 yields 10.8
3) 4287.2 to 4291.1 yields 7.45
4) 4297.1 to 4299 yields 8.37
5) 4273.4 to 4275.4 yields 6.43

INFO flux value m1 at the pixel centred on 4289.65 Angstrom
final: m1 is 6.02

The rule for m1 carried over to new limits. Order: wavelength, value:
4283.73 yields 9.84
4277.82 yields 9.63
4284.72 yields 10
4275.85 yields 7.17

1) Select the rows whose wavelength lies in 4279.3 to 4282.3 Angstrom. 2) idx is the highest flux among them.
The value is 10.8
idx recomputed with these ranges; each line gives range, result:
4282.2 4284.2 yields 9.84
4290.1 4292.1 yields 7.75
